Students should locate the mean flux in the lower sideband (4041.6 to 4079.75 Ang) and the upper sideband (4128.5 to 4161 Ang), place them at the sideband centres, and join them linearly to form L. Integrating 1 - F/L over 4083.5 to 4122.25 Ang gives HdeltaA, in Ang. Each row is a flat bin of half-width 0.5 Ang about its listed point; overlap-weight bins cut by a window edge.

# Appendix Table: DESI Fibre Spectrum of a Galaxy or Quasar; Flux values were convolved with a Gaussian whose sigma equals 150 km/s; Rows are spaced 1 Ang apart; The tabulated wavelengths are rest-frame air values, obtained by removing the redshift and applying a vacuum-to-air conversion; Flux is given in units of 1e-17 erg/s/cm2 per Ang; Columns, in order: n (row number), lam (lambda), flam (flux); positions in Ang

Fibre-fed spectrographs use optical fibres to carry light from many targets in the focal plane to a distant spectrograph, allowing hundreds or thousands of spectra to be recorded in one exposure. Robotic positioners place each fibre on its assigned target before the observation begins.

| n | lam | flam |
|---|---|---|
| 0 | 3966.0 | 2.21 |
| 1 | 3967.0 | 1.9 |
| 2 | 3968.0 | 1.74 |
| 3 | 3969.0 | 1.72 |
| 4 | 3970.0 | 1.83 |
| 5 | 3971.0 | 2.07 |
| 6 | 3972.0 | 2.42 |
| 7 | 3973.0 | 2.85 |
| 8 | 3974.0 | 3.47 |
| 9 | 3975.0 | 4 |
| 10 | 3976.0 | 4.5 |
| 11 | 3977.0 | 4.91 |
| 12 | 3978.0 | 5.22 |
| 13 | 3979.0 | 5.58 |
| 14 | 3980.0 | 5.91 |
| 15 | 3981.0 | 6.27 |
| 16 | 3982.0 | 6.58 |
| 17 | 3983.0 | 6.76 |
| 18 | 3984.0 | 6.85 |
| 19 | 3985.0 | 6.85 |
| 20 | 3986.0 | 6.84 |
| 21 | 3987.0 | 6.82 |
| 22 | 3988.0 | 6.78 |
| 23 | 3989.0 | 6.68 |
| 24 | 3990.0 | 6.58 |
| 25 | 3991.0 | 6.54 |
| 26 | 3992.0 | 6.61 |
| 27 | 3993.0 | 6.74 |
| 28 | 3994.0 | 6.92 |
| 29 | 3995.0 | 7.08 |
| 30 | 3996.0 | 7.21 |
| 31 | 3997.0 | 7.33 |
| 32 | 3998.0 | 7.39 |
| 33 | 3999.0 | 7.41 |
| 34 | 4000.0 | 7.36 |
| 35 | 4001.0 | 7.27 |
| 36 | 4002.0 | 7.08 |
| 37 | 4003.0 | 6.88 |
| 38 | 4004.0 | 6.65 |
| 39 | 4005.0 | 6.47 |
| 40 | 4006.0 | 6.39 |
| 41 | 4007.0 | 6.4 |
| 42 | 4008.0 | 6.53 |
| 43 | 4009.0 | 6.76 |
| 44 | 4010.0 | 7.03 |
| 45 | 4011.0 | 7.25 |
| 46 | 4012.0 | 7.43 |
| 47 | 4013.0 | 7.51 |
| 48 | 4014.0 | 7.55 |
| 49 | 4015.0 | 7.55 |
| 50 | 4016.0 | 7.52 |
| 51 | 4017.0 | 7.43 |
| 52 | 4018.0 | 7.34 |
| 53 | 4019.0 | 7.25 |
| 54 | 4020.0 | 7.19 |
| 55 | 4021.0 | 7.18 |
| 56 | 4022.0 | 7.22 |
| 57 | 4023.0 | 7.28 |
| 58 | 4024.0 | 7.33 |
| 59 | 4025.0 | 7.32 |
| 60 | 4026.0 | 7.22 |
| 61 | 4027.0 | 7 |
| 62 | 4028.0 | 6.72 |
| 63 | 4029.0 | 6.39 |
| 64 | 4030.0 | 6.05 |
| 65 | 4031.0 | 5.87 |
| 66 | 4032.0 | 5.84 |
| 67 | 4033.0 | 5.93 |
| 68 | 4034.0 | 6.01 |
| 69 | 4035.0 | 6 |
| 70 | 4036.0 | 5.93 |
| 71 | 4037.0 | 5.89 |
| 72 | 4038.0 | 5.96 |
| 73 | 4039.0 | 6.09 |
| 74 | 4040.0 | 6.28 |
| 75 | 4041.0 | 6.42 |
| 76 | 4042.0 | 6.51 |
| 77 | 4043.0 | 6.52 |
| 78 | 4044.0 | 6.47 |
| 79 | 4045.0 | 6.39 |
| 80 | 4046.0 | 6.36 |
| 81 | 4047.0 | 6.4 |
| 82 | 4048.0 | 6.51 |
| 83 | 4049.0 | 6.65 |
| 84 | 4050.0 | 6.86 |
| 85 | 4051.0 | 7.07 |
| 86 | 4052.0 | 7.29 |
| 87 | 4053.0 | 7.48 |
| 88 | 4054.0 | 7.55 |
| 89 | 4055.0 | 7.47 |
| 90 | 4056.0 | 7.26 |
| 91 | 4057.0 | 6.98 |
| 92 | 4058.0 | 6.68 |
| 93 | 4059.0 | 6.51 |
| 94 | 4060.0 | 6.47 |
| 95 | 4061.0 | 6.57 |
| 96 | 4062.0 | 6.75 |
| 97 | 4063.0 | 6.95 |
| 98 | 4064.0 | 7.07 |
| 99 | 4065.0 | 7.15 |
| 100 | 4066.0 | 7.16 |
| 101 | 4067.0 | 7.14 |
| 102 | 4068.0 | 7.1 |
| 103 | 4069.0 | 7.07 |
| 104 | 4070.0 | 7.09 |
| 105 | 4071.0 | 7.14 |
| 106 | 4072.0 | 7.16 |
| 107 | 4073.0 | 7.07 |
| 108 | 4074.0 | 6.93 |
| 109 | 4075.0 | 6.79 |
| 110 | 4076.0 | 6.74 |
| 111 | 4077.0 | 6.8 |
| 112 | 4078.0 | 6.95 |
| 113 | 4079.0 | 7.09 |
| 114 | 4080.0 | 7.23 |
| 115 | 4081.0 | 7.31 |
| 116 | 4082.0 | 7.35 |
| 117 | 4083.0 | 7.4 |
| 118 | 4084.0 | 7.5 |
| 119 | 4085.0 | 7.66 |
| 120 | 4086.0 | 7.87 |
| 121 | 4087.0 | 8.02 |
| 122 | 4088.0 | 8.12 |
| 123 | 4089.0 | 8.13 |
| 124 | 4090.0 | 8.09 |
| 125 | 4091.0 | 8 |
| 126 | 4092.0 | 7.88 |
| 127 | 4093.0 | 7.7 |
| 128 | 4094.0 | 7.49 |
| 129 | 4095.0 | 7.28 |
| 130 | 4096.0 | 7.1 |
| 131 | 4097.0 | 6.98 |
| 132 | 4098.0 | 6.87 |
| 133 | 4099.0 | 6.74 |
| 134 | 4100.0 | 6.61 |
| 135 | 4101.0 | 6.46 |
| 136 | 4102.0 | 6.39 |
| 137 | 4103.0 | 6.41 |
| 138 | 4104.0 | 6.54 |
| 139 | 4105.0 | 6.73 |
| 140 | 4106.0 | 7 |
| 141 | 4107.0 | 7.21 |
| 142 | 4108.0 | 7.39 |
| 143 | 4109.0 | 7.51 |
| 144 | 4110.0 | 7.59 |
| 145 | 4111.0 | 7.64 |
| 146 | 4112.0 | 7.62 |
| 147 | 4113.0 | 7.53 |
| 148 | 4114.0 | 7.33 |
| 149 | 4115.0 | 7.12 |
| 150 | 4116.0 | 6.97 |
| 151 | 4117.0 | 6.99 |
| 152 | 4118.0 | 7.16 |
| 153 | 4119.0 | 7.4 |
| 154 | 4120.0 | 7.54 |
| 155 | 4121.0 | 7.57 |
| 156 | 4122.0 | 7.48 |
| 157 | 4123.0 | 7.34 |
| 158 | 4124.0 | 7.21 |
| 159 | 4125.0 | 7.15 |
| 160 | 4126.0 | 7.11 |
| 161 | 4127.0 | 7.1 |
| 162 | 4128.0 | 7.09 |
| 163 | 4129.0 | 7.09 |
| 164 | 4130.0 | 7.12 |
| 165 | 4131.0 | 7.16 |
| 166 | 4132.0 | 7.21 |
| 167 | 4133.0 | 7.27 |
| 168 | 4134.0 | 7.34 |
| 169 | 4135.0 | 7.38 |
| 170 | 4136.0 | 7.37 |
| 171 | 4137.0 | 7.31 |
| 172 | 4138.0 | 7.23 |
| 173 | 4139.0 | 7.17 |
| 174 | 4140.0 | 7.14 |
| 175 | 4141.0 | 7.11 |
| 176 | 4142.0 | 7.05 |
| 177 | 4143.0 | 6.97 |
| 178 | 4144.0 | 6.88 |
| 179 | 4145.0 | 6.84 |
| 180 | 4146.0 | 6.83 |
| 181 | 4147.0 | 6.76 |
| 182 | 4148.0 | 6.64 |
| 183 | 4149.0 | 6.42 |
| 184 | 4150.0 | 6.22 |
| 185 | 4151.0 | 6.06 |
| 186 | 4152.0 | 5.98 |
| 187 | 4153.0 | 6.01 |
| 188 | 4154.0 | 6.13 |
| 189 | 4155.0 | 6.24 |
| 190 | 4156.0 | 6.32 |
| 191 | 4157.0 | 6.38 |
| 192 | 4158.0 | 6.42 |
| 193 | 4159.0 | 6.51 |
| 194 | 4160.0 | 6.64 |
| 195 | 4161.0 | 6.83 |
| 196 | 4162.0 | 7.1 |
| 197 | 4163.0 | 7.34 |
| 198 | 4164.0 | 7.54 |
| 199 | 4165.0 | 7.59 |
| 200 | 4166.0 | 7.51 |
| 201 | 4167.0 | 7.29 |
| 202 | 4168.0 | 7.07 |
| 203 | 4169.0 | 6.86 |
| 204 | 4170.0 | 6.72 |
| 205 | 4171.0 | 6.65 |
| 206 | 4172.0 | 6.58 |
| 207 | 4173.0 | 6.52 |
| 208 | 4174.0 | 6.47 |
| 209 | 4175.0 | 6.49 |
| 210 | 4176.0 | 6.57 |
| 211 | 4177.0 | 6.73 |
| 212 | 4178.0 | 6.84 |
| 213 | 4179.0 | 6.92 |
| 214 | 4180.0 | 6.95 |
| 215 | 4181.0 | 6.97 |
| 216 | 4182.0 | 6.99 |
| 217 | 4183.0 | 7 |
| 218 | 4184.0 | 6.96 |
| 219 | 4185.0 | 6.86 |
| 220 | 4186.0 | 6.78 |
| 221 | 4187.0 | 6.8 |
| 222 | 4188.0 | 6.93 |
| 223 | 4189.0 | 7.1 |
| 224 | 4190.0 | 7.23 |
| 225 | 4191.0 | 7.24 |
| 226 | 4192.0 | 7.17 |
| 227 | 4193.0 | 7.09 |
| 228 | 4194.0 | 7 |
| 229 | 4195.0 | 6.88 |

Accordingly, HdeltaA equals -2.7 Ang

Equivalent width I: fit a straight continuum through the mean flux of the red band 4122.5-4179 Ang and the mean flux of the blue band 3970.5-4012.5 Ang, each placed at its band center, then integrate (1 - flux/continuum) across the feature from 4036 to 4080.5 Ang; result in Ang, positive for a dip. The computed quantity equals -2.2 Ang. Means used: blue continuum 6.21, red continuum 6.87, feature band 6.81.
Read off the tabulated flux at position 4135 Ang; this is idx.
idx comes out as 7.38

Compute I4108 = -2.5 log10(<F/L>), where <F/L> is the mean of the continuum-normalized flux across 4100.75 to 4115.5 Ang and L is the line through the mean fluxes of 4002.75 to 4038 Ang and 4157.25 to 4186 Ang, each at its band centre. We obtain -0.04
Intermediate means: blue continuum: 6.8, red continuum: 6.88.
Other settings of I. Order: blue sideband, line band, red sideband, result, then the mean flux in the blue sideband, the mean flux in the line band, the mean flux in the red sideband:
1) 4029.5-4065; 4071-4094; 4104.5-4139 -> -1.82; 6.55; 7.44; 7.27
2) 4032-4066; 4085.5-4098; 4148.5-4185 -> -1.94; 6.62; 7.69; 6.72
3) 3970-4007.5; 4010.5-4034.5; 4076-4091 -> -1.51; 6.04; 6.97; 7.53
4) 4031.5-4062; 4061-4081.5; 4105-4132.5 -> -0.69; 6.55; 7.02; 7.27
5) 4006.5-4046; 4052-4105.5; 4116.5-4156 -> -2.42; 6.73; 7.15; 6.97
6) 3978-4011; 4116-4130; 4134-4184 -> -0.89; 6.75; 7.23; 6.81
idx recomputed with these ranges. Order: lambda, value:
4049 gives 6.65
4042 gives 6.51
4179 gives 6.92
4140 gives 7.14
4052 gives 7.29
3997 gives 7.33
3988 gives 6.78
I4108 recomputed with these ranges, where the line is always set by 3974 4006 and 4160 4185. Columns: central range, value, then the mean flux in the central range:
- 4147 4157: 0.10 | 6.26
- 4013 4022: -0.13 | 7.38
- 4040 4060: -0.03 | 6.79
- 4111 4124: -0.09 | 7.34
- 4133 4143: -0.06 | 7.22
